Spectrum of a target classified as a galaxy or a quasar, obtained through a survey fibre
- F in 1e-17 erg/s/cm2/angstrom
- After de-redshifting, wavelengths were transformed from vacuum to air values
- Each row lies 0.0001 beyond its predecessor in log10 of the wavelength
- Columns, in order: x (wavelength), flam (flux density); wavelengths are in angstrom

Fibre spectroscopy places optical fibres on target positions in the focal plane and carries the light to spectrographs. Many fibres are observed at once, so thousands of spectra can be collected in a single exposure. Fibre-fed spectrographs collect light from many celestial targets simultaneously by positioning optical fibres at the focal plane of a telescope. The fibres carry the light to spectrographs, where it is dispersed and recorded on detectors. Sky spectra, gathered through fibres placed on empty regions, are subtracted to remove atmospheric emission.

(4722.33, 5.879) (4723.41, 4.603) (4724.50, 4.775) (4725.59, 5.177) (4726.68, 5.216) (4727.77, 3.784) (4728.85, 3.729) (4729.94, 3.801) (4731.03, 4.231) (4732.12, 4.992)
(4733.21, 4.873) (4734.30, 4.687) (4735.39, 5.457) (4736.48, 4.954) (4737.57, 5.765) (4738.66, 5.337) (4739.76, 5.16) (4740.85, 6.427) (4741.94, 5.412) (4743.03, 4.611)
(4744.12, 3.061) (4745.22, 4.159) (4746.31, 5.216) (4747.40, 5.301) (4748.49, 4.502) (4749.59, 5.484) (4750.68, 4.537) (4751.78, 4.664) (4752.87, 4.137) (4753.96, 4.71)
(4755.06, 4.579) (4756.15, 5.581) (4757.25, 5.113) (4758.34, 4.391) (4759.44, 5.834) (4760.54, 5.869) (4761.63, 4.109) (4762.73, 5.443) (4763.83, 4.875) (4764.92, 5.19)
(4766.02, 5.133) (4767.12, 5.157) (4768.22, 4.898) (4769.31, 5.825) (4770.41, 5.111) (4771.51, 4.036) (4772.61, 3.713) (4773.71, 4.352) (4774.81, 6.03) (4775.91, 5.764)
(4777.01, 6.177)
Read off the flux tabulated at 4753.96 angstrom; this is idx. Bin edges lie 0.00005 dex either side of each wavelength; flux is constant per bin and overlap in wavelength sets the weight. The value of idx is 4.71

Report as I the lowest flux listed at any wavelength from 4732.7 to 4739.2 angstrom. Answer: 4.687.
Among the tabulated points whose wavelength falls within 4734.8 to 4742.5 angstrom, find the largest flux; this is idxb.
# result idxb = 6.427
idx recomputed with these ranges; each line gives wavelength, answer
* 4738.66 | 5.337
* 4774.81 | 6.03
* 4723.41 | 4.603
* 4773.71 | 4.352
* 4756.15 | 5.581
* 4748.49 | 4.502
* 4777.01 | 6.177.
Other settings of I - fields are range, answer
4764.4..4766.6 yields 5.133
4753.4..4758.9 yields 4.391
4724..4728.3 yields 3.784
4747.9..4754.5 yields 4.137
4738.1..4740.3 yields 5.16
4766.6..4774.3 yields 3.713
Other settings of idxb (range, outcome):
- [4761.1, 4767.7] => 5.443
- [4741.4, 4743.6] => 5.412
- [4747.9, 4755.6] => 5.484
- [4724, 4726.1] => 5.177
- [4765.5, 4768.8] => 5.157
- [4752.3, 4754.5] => 4.71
